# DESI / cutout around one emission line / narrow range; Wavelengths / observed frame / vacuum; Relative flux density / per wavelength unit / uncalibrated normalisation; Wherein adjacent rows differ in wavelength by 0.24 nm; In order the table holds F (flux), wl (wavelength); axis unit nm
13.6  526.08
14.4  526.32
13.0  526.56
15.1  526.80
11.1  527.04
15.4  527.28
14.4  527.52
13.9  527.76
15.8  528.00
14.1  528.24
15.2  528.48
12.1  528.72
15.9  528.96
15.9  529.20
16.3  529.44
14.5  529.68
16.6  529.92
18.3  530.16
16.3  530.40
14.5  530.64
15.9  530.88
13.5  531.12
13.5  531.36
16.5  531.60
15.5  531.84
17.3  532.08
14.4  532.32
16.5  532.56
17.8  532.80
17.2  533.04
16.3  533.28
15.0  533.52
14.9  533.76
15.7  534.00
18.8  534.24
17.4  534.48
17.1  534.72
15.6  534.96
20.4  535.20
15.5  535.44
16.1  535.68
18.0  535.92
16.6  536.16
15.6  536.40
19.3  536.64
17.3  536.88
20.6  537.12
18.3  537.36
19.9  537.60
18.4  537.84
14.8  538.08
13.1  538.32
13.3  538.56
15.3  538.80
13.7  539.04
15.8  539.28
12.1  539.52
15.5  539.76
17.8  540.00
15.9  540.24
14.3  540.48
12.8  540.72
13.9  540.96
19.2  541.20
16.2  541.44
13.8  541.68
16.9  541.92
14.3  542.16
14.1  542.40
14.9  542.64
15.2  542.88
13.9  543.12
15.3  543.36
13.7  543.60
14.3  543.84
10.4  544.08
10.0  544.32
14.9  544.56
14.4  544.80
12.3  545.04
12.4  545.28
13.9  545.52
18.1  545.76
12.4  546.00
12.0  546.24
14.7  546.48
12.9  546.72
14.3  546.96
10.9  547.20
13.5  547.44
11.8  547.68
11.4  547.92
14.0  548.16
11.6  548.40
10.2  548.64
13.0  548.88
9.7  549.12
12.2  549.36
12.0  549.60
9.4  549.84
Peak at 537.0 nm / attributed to C III] 1909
